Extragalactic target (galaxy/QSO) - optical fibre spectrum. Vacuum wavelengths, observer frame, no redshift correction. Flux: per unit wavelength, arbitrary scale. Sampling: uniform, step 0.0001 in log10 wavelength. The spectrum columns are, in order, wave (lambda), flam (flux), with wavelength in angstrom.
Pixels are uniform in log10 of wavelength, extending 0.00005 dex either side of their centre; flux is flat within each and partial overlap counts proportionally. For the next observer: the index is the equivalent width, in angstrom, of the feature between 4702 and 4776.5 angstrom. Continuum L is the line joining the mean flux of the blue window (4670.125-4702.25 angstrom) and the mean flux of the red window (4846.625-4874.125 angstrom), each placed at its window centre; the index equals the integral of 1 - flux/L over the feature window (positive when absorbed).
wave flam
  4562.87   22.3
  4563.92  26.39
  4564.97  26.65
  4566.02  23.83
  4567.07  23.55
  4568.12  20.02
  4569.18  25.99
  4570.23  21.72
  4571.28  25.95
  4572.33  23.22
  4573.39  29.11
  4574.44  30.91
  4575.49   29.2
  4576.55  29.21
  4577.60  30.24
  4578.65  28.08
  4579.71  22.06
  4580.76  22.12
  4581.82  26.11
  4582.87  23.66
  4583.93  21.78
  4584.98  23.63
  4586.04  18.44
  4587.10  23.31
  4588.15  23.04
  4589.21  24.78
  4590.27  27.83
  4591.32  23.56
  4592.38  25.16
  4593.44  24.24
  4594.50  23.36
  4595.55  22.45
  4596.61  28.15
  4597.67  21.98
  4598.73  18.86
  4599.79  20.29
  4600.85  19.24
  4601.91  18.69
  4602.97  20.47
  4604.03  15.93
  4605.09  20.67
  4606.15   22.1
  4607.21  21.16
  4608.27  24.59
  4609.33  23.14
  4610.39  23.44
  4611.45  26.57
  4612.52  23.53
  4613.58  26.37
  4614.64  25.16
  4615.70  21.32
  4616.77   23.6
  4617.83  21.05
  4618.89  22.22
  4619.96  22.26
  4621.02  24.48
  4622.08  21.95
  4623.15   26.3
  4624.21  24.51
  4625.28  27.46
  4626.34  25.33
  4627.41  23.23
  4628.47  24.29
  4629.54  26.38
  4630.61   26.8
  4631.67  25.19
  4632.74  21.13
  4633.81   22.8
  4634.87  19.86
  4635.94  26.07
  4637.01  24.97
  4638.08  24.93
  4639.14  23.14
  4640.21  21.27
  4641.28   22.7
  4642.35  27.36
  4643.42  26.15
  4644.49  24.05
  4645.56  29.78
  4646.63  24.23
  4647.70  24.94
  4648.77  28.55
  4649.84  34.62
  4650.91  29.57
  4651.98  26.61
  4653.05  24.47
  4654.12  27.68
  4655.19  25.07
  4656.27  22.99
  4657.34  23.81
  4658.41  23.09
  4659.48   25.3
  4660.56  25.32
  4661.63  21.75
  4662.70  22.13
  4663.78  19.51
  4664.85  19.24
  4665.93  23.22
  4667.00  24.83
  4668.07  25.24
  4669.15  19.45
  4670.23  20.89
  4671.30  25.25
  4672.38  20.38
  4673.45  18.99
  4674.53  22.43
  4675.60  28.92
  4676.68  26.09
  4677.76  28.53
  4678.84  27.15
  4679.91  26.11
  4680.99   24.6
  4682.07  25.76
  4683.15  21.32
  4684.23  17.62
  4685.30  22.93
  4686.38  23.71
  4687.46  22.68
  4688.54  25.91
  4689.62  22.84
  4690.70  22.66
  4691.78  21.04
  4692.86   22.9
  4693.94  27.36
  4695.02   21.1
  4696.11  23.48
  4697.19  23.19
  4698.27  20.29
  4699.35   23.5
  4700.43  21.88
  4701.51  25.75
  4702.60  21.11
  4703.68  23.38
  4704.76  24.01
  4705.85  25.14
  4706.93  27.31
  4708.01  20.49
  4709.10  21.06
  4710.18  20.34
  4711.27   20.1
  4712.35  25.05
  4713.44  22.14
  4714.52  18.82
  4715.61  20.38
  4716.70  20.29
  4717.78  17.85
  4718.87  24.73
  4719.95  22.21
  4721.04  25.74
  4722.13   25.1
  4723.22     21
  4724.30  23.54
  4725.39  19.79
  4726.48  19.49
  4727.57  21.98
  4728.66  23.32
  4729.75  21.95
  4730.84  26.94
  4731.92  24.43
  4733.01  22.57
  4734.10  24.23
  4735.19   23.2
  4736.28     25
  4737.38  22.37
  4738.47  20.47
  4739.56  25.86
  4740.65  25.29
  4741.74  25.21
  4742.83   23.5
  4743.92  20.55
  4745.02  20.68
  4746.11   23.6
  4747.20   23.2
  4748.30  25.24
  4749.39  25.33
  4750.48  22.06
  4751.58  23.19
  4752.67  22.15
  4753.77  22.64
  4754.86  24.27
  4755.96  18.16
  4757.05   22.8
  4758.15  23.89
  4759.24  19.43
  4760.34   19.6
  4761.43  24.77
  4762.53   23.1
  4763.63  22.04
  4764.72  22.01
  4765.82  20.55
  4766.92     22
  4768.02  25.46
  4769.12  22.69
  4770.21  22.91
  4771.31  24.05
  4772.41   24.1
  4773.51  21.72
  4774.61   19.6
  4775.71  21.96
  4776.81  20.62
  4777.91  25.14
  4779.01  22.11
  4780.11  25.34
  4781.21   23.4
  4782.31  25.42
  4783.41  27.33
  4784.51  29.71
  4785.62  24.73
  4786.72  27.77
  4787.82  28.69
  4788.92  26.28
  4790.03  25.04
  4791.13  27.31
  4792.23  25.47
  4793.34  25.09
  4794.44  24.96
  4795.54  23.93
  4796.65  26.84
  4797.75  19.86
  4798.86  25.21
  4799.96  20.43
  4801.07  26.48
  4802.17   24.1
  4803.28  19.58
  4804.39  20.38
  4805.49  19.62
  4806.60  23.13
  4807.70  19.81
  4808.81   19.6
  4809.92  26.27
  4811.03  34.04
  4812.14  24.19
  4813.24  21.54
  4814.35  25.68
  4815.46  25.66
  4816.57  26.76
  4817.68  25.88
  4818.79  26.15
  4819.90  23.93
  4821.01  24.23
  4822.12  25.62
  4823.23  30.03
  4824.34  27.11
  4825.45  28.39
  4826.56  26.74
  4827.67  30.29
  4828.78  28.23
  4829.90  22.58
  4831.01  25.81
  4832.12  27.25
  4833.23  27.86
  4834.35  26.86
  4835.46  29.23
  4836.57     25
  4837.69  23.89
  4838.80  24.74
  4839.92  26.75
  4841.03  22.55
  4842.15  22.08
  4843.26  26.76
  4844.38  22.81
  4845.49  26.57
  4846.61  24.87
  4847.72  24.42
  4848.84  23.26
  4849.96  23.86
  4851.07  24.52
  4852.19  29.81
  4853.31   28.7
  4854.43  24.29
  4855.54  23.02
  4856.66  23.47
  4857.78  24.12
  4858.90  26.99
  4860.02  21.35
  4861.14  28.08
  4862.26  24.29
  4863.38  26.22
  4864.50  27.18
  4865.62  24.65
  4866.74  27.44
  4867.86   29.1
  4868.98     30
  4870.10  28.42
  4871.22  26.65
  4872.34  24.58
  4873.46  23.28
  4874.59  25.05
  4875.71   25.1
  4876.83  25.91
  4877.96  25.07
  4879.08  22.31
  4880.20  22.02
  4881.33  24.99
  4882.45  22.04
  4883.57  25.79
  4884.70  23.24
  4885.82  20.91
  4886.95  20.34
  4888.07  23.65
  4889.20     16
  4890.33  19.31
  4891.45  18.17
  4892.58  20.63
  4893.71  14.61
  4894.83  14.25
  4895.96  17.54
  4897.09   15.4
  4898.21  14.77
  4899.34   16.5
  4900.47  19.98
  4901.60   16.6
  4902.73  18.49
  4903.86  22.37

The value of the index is 4.8 angstrom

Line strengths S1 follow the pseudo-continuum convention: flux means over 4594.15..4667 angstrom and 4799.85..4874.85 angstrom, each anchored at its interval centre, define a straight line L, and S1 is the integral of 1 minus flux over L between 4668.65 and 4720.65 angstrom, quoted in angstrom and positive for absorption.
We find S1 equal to 3.0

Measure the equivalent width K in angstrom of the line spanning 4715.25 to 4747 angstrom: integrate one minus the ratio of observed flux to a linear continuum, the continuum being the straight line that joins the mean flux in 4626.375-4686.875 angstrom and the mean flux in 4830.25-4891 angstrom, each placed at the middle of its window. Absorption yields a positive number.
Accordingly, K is 2.2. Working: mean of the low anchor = 24.3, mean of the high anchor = 24.8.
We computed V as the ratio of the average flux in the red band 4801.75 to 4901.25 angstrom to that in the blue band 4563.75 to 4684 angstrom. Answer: 1.00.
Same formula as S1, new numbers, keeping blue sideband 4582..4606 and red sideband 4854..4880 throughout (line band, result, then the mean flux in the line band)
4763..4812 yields 1.23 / 23.9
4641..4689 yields -2.81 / 24.5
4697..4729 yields 1.89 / 22.3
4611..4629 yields -1.18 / 24.1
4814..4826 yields -0.67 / 26.3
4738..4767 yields 1.77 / 22.7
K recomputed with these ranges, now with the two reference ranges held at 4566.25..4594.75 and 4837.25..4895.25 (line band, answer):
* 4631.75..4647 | 0.3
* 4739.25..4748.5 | 0.3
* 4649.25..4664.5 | -0.3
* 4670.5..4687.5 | 0.5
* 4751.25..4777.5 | 2.2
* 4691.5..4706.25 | 0.8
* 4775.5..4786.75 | -0.3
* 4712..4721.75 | 1.0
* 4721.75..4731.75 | 0.7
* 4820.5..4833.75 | -1.6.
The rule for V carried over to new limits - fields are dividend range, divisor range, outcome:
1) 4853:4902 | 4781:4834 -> 0.90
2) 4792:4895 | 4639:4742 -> 1.04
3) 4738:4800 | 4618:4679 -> 0.97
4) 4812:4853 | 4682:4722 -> 1.14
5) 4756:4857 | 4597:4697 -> 1.04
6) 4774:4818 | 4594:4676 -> 1.03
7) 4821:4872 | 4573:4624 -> 1.10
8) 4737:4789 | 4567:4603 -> 0.97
